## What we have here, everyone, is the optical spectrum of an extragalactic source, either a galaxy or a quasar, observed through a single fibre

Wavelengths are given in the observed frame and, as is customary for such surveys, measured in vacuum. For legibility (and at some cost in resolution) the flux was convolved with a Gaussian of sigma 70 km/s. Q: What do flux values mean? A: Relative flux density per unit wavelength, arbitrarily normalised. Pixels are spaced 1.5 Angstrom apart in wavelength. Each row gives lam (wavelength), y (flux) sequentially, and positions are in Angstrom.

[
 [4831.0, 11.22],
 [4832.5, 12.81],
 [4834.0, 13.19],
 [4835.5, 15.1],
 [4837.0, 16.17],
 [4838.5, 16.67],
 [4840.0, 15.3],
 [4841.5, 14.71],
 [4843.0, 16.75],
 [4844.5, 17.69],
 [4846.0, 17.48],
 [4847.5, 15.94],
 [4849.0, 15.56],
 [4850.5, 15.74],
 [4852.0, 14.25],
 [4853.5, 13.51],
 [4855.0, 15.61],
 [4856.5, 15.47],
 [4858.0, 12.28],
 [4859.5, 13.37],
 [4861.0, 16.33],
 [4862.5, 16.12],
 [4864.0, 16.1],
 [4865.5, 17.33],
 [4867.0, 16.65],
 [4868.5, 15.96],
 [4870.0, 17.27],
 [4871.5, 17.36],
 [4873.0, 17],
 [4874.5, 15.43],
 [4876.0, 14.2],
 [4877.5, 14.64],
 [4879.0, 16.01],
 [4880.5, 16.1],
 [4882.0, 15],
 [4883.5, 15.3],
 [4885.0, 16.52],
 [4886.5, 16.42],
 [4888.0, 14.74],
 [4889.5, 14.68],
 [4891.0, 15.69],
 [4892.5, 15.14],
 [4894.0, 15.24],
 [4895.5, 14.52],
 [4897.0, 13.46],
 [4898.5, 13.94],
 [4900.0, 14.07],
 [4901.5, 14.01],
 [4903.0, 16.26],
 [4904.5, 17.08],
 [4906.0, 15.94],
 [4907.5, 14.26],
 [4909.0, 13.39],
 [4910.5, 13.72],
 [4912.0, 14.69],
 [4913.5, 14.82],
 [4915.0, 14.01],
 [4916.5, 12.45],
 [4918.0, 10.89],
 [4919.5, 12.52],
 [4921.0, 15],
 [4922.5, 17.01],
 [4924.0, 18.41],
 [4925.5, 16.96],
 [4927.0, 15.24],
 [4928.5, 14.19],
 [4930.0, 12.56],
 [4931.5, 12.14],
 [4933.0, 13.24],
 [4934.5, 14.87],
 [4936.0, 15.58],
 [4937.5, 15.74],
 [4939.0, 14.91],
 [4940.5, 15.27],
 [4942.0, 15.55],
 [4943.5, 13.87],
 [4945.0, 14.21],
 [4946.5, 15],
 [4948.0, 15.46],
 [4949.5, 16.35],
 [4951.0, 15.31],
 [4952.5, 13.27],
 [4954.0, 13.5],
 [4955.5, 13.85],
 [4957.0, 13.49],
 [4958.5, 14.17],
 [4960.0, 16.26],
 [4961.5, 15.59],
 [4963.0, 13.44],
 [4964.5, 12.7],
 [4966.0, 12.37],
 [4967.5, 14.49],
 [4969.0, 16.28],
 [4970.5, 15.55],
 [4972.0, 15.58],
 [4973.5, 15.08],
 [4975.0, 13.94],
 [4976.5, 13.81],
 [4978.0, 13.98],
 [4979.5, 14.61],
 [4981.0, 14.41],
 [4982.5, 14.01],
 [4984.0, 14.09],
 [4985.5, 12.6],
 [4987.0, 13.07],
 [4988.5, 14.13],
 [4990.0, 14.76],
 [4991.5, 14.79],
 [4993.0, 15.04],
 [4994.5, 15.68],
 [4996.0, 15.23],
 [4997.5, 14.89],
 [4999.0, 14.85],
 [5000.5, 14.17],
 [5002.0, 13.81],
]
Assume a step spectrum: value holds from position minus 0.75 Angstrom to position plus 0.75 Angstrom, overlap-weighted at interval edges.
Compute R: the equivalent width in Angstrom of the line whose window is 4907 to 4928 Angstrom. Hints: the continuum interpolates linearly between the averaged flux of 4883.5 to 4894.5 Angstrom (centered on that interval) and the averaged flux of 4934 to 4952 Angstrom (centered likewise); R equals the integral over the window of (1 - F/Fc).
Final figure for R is 1.1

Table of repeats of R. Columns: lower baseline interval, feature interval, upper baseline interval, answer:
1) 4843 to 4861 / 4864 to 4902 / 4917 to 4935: -1.46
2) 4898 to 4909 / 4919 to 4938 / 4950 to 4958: -0.54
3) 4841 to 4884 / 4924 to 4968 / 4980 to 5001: 0.97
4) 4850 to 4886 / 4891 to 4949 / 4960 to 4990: 1.12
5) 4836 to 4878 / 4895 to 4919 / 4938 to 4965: 1.49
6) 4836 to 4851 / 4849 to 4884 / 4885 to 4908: 0.40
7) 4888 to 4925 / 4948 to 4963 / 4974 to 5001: -0.16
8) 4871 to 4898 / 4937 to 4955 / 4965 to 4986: -0.20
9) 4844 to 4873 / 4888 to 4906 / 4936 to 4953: 0.60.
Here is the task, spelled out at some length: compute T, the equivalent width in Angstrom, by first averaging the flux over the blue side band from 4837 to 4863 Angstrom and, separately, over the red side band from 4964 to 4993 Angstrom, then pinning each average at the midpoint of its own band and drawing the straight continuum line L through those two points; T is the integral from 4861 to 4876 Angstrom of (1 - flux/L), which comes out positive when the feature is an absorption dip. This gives -1.13 Angstrom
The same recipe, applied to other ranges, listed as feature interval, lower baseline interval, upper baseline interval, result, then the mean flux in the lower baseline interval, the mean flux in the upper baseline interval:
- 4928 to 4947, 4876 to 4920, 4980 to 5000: 0.23 Angstrom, 14.7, 14.4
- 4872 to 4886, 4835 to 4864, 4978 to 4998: -0.34 Angstrom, 15.5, 14.4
